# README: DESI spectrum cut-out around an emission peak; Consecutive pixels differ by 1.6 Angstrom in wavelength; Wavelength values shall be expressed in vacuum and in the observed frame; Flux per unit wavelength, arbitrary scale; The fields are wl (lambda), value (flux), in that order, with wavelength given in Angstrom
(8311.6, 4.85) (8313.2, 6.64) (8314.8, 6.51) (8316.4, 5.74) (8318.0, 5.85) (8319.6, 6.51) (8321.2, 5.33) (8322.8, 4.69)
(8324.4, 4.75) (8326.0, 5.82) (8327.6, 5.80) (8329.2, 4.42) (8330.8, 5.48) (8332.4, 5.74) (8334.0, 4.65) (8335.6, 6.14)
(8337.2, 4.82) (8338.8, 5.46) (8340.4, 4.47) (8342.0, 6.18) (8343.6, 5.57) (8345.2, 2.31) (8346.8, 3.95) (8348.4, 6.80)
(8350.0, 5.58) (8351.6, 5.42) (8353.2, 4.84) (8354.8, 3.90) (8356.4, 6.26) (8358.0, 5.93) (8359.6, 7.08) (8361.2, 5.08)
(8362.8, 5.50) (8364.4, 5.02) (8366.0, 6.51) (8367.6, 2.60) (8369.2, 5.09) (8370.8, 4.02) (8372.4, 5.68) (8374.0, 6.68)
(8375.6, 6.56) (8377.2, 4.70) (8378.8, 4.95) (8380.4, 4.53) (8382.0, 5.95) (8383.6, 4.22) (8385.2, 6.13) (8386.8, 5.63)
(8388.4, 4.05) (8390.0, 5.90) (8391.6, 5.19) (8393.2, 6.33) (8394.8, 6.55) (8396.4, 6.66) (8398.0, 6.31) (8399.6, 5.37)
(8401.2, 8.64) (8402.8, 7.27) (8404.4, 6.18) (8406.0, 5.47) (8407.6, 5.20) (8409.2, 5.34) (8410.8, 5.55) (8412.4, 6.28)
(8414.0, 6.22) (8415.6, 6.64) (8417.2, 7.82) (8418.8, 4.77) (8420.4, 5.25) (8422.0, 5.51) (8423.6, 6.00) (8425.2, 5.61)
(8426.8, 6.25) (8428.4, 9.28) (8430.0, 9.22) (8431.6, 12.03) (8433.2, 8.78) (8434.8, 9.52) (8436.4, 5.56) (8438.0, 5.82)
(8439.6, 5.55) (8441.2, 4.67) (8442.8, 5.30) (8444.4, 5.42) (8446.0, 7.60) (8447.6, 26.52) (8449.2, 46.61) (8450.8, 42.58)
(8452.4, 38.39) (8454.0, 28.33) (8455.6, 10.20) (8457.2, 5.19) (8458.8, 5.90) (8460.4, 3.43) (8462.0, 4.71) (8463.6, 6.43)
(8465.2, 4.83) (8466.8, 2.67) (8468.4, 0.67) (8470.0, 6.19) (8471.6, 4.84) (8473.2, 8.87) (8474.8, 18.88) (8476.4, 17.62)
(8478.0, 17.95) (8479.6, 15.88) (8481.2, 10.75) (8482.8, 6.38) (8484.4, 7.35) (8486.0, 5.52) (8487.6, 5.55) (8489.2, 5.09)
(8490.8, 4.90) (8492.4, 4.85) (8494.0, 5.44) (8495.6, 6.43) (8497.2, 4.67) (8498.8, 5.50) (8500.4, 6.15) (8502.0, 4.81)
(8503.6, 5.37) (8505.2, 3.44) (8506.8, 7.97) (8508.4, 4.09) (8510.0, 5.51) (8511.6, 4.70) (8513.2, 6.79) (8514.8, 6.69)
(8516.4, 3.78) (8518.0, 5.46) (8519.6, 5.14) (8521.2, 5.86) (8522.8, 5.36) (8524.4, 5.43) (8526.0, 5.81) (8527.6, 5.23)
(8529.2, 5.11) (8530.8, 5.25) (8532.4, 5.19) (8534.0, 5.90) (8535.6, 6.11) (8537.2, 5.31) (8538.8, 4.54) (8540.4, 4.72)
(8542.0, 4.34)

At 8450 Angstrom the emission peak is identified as H-alpha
